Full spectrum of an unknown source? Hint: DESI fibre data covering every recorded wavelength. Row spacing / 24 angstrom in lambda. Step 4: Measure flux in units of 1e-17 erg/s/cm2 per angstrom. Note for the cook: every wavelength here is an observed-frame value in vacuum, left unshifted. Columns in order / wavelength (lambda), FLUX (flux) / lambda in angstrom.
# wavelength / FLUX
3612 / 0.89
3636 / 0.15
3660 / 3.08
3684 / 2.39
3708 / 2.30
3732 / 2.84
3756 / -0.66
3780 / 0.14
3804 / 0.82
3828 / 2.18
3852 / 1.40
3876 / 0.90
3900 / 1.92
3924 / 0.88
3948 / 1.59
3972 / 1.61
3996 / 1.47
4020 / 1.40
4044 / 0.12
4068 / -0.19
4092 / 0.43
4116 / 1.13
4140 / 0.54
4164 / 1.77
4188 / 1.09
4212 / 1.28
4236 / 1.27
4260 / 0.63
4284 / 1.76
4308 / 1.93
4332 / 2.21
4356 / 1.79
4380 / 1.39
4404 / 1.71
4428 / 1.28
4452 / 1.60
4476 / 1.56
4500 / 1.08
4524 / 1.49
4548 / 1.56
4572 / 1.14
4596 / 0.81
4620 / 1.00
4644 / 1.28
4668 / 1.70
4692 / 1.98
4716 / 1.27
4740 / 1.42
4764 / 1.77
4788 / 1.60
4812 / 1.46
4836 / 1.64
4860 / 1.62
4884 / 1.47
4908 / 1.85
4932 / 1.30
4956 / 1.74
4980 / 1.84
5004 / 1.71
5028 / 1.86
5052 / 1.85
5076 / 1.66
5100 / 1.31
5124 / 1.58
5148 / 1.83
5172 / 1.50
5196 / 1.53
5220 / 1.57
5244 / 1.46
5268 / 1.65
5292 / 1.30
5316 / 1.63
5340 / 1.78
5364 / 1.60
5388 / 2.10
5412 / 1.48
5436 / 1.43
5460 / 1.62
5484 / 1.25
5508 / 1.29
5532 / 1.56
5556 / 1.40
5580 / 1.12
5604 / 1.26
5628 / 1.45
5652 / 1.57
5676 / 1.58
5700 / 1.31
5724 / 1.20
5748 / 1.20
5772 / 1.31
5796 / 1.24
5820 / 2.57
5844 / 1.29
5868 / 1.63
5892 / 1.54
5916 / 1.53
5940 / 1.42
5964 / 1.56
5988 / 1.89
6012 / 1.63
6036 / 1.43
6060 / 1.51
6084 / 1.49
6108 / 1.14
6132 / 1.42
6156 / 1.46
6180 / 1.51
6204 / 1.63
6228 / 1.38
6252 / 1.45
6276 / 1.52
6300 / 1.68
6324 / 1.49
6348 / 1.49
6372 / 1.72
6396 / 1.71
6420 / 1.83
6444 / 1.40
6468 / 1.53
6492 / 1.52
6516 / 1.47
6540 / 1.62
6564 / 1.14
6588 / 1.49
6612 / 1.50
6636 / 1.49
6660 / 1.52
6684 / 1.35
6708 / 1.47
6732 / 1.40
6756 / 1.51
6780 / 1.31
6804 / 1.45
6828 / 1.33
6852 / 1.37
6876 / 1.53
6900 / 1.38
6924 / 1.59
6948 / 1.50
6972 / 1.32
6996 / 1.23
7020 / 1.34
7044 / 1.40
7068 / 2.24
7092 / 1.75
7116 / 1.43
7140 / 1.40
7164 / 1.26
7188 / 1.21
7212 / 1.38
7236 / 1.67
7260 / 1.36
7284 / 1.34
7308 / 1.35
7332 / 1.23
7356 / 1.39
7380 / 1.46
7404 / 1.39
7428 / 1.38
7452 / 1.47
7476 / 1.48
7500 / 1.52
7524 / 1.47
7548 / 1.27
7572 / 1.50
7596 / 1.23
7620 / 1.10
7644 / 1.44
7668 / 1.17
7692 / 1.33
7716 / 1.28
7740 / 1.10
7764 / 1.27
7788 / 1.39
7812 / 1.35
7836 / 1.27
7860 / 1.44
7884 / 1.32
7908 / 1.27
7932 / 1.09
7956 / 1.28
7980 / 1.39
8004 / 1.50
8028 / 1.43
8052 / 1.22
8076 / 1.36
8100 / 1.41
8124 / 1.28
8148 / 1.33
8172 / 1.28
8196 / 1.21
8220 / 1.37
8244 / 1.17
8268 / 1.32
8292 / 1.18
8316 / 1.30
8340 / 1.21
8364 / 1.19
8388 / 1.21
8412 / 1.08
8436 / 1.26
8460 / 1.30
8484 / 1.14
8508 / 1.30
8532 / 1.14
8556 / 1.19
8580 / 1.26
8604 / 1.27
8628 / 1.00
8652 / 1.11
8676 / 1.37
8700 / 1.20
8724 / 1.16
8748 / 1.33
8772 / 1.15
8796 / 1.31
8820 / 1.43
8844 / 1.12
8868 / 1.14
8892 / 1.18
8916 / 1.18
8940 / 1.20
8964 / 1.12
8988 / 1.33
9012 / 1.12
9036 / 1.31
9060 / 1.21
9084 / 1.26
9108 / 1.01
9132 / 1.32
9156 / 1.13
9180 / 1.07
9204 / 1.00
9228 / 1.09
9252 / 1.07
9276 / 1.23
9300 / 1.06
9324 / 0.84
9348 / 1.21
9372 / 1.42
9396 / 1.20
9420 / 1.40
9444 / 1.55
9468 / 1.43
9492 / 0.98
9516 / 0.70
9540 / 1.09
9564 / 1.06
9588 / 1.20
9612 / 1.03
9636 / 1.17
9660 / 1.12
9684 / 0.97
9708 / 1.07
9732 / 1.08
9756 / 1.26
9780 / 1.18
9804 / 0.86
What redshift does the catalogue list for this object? 0.077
